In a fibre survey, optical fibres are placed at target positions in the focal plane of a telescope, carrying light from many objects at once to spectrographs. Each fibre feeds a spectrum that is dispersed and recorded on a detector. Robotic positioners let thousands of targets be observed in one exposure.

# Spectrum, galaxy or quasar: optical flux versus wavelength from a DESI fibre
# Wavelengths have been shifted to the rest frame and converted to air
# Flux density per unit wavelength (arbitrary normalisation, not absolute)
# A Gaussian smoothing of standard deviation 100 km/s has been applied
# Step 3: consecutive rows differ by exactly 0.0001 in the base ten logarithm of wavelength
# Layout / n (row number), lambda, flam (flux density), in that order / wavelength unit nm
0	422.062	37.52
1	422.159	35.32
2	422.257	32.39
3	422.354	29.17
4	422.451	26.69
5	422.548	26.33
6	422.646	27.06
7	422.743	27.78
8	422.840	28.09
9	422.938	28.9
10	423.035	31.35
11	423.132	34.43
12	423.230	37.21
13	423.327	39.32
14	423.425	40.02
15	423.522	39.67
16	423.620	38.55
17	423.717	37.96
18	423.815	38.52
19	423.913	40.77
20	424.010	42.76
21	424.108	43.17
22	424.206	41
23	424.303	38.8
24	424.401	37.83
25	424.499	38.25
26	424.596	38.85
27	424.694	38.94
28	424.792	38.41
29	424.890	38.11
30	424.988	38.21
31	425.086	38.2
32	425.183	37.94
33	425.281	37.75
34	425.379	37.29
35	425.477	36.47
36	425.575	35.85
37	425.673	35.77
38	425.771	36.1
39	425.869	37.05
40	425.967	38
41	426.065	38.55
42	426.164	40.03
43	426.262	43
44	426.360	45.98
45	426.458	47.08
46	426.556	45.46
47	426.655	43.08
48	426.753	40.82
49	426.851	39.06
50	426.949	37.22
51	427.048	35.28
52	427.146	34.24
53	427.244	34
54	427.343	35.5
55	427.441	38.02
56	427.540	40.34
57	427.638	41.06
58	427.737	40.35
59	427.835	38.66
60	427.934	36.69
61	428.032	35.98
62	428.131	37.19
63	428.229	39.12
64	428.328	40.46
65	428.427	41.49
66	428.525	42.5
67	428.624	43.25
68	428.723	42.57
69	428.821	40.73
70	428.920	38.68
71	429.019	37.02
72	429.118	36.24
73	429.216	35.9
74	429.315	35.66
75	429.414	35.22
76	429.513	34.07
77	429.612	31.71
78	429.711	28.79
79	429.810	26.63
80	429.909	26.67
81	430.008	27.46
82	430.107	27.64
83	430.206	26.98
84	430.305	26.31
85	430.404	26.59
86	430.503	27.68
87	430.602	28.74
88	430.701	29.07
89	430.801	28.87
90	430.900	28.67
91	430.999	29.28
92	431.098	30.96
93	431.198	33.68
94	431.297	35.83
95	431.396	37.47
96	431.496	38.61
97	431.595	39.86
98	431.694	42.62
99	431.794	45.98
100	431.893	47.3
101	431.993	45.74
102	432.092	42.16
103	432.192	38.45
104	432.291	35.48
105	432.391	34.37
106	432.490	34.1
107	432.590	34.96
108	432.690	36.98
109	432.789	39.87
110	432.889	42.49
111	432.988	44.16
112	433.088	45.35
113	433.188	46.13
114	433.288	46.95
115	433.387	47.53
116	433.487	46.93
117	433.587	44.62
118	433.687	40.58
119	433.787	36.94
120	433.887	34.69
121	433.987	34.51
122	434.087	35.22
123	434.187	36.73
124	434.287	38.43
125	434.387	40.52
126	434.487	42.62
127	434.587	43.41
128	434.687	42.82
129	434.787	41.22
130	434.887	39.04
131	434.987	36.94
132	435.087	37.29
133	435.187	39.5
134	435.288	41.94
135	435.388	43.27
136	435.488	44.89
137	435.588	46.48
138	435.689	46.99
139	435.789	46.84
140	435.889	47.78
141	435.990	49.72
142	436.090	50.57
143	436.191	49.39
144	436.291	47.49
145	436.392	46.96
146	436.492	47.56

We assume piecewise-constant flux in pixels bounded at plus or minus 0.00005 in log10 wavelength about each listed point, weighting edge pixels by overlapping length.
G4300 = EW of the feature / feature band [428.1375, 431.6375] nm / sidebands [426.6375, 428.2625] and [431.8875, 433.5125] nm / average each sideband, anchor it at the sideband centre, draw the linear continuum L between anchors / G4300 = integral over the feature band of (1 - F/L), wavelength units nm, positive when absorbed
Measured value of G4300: 0.51 nm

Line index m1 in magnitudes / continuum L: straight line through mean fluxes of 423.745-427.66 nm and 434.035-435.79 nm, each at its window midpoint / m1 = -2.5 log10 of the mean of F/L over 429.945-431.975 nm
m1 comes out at 0.212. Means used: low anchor 39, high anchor 41.2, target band 33.1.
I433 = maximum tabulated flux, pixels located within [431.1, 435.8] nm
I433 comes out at 47.53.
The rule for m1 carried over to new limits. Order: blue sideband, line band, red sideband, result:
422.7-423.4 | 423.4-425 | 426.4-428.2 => -0.15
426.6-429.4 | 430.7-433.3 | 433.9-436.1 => 0.06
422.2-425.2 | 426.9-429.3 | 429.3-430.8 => -0.23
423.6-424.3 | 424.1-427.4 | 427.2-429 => 0.03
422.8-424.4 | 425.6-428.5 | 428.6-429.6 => -0.04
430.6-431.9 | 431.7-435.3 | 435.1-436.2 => 0.00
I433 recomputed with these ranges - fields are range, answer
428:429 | 43.25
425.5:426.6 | 47.08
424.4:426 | 38.94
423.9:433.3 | 47.3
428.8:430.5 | 40.73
